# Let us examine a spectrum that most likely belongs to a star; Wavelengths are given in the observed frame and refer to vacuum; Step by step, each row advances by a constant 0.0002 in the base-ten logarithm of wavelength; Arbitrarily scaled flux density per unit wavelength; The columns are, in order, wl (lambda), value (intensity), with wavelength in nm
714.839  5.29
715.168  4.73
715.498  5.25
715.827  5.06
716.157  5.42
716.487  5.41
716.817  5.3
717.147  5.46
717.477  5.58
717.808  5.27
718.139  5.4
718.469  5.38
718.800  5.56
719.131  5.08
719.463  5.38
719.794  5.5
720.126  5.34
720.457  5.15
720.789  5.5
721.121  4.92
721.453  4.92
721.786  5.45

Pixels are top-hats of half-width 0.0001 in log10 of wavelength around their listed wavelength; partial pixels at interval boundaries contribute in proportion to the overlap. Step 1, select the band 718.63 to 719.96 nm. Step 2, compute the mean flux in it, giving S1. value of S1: 5.38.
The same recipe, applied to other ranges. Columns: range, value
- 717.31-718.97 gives 5.44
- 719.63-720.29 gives 5.42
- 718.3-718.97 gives 5.47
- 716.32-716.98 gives 5.35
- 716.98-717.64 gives 5.52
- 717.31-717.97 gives 5.42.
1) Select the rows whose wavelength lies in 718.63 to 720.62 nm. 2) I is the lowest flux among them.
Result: 5.08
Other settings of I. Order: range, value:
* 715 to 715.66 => 4.73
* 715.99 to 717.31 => 5.3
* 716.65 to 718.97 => 5.27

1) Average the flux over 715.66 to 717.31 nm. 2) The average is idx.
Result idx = 5.33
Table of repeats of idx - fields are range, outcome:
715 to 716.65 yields 5.17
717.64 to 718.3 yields 5.33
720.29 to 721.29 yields 5.19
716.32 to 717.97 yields 5.4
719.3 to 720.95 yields 5.38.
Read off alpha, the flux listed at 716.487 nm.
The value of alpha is 5.41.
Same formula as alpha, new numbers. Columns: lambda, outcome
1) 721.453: 4.92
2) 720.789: 5.5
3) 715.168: 4.73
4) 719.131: 5.08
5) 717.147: 5.46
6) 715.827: 5.06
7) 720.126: 5.34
